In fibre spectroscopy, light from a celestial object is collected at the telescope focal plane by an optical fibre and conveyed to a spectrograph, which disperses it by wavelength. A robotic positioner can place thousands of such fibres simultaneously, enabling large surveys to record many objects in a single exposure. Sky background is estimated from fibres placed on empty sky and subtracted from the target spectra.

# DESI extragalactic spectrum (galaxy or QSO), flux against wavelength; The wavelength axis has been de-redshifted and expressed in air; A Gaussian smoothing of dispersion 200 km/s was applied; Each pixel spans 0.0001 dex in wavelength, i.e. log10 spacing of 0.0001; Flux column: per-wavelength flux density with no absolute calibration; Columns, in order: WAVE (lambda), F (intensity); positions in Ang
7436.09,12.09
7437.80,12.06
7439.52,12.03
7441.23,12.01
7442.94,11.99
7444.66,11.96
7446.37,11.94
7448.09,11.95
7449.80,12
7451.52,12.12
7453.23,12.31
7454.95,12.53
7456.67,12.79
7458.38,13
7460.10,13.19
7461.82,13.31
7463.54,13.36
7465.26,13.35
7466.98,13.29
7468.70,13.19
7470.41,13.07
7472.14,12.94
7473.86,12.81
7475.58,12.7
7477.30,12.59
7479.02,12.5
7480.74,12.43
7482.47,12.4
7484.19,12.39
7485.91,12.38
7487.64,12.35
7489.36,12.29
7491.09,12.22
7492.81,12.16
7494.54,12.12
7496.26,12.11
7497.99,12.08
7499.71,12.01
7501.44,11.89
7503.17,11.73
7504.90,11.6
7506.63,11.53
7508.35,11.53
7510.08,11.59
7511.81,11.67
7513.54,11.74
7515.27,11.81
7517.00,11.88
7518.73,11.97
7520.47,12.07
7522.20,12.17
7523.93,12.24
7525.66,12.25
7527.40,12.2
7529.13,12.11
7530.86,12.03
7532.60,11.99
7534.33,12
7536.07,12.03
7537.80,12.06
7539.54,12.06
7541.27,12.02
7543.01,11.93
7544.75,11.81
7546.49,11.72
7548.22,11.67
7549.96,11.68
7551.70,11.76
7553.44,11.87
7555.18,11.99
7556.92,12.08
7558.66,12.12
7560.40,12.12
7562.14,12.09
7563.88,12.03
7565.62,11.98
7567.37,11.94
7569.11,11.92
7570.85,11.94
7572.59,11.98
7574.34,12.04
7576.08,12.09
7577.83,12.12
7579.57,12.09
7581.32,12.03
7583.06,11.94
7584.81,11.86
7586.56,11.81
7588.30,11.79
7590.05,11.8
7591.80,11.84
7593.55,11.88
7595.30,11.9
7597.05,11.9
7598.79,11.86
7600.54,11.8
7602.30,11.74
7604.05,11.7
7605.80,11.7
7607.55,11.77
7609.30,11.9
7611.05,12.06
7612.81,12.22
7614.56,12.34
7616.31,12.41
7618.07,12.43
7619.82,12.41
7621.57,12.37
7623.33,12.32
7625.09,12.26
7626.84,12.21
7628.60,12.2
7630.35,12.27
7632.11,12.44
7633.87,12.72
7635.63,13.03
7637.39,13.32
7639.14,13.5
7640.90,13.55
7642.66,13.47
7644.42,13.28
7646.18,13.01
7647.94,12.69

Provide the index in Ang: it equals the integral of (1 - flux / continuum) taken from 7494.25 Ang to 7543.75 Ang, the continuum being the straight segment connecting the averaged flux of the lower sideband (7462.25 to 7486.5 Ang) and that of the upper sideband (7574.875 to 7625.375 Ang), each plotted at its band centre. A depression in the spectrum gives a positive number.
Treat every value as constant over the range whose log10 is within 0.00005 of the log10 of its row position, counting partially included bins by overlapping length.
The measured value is 2.3 Ang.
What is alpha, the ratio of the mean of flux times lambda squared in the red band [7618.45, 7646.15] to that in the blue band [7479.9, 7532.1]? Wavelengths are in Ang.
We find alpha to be 1.1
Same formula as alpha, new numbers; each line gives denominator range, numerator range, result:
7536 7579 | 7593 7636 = 1.03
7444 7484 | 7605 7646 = 1.03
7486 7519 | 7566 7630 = 1.03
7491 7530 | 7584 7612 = 1.01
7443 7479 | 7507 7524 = 0.95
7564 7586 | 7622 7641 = 1.07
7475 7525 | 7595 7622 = 1.03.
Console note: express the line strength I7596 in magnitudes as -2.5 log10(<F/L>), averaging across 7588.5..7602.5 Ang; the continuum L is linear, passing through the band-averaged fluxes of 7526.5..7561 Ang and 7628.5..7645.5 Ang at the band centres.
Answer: 0.063 mag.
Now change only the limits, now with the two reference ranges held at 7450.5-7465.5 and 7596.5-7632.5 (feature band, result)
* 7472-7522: 0.05 mag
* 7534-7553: 0.05 mag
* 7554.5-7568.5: 0.03 mag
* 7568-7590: 0.03 mag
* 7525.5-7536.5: 0.04 mag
